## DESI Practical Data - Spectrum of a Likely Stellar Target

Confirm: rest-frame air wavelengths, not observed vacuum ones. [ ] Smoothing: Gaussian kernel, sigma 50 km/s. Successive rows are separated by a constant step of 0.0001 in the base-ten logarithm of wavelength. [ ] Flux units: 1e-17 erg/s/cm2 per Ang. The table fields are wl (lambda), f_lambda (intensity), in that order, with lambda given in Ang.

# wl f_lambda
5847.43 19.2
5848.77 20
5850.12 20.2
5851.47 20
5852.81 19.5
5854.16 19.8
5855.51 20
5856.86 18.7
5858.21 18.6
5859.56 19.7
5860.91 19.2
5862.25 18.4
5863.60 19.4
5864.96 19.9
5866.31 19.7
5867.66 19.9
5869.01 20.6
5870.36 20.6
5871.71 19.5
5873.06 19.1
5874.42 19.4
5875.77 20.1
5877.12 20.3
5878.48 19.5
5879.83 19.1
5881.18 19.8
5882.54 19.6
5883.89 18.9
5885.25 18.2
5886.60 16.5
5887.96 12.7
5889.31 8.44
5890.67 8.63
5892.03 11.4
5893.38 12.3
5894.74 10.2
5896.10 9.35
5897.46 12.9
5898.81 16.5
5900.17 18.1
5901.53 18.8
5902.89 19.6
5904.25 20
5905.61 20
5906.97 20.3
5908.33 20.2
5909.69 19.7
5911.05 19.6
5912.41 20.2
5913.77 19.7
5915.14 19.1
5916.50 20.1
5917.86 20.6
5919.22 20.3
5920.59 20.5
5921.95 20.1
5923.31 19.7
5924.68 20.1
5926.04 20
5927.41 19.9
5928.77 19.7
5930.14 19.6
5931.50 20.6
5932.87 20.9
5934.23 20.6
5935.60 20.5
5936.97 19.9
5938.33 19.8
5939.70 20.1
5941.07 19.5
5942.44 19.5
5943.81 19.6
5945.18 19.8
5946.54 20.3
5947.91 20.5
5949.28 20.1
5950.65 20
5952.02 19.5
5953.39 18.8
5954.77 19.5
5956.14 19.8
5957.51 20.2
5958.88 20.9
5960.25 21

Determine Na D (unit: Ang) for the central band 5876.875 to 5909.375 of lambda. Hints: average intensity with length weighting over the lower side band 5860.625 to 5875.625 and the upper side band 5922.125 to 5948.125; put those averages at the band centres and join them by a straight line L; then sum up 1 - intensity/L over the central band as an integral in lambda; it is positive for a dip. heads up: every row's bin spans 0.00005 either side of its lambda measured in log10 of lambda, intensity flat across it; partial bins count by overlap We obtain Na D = 5.7 Ang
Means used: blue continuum 19.6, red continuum 20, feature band 16.3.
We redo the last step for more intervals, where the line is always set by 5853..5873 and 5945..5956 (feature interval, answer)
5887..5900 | 5.22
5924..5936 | -0.27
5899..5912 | 0.13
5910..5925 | -0.21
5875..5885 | 0.03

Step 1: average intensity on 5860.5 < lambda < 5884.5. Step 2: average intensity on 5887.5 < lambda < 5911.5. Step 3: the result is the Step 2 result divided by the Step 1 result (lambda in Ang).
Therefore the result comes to 0.8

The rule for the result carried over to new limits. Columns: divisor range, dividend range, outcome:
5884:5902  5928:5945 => 1.48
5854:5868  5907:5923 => 1.03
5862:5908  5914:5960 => 1.16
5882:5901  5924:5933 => 1.45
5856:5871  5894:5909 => 0.86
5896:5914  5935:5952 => 1.08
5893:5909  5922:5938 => 1.21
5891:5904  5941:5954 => 1.38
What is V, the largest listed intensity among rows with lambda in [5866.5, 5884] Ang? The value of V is 20.6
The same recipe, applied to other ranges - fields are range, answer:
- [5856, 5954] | 20.9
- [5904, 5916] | 20.3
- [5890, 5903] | 19.6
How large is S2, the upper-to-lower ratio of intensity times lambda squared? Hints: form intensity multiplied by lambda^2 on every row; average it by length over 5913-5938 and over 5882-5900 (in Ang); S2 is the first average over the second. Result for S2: 1.50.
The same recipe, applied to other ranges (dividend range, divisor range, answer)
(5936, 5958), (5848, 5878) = 1.04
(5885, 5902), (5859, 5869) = 0.68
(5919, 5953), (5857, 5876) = 1.05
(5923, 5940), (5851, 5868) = 1.06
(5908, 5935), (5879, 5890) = 1.22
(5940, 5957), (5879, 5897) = 1.41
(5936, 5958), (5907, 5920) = 1.00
